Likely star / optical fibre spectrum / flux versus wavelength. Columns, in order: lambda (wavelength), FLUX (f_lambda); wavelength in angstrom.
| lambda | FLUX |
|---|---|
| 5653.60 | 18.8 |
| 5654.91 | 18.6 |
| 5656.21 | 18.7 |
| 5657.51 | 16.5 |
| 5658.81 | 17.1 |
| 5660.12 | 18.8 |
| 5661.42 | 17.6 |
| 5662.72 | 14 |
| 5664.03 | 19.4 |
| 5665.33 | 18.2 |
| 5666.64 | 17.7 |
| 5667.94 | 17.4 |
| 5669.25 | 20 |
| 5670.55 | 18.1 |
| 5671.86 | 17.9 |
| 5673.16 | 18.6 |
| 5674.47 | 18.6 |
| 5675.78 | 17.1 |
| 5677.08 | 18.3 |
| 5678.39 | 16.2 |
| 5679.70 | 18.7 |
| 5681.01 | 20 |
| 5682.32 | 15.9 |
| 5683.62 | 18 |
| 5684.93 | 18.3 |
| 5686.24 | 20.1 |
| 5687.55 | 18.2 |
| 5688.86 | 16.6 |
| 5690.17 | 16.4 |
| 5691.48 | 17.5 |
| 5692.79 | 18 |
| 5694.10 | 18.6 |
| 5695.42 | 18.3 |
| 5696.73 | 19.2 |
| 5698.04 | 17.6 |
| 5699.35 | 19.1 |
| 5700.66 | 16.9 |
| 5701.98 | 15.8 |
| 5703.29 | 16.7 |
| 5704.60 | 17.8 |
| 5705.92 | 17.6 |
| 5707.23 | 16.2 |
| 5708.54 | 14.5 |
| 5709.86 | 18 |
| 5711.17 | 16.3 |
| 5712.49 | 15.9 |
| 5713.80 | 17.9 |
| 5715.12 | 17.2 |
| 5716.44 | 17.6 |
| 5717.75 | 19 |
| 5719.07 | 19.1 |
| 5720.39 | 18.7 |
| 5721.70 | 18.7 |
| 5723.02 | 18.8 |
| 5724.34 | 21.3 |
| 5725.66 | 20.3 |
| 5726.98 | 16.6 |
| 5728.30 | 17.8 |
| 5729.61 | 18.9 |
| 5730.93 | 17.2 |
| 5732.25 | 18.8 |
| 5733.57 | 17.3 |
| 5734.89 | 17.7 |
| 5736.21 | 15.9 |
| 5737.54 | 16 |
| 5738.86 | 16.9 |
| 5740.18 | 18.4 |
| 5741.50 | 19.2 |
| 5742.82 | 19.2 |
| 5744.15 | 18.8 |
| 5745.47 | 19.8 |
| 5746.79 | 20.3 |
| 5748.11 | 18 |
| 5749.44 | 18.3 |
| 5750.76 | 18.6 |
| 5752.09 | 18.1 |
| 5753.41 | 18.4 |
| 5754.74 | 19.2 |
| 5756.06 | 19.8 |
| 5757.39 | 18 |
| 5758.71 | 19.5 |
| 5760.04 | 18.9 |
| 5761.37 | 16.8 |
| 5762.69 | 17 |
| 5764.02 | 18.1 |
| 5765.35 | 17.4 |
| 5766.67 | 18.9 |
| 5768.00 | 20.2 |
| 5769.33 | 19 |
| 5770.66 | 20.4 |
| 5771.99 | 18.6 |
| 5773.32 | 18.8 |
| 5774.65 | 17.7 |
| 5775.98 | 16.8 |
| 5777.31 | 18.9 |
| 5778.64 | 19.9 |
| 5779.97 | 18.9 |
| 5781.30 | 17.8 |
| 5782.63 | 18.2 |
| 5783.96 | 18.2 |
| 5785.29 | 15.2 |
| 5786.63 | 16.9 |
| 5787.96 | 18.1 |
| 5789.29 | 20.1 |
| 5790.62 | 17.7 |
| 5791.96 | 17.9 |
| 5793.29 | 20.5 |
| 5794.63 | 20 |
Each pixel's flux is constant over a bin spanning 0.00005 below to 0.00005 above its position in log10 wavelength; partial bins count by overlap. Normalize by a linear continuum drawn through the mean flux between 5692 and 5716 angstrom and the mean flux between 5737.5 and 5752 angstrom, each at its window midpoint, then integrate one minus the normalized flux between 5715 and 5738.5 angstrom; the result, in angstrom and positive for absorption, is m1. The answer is -0.20 angstrom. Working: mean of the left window 17.3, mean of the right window 18.6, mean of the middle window 18.2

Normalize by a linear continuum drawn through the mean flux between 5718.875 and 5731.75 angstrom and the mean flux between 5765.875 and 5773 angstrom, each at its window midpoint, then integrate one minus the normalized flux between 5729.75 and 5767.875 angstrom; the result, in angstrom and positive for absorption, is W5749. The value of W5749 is 1.6 angstrom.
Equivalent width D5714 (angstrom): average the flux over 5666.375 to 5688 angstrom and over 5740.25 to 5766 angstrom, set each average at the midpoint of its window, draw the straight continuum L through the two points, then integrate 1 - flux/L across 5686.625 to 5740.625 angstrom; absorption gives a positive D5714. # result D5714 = 2.0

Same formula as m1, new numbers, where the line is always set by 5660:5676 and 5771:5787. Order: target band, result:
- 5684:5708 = 0.4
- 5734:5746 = 0.0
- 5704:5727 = 0.1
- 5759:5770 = -0.2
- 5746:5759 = -0.6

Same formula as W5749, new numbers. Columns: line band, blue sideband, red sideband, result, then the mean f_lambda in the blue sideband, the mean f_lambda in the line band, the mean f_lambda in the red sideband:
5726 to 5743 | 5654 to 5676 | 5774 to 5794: 0.4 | 17.9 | 17.7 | 18.2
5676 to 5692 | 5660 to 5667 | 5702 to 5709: -0.7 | 17.5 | 17.8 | 16.6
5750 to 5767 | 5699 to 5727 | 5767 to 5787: -0.1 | 17.7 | 18.4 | 18.4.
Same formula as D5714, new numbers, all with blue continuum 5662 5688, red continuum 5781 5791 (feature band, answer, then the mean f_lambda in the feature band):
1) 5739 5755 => -0.8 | 18.8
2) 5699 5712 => 0.8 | 16.8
